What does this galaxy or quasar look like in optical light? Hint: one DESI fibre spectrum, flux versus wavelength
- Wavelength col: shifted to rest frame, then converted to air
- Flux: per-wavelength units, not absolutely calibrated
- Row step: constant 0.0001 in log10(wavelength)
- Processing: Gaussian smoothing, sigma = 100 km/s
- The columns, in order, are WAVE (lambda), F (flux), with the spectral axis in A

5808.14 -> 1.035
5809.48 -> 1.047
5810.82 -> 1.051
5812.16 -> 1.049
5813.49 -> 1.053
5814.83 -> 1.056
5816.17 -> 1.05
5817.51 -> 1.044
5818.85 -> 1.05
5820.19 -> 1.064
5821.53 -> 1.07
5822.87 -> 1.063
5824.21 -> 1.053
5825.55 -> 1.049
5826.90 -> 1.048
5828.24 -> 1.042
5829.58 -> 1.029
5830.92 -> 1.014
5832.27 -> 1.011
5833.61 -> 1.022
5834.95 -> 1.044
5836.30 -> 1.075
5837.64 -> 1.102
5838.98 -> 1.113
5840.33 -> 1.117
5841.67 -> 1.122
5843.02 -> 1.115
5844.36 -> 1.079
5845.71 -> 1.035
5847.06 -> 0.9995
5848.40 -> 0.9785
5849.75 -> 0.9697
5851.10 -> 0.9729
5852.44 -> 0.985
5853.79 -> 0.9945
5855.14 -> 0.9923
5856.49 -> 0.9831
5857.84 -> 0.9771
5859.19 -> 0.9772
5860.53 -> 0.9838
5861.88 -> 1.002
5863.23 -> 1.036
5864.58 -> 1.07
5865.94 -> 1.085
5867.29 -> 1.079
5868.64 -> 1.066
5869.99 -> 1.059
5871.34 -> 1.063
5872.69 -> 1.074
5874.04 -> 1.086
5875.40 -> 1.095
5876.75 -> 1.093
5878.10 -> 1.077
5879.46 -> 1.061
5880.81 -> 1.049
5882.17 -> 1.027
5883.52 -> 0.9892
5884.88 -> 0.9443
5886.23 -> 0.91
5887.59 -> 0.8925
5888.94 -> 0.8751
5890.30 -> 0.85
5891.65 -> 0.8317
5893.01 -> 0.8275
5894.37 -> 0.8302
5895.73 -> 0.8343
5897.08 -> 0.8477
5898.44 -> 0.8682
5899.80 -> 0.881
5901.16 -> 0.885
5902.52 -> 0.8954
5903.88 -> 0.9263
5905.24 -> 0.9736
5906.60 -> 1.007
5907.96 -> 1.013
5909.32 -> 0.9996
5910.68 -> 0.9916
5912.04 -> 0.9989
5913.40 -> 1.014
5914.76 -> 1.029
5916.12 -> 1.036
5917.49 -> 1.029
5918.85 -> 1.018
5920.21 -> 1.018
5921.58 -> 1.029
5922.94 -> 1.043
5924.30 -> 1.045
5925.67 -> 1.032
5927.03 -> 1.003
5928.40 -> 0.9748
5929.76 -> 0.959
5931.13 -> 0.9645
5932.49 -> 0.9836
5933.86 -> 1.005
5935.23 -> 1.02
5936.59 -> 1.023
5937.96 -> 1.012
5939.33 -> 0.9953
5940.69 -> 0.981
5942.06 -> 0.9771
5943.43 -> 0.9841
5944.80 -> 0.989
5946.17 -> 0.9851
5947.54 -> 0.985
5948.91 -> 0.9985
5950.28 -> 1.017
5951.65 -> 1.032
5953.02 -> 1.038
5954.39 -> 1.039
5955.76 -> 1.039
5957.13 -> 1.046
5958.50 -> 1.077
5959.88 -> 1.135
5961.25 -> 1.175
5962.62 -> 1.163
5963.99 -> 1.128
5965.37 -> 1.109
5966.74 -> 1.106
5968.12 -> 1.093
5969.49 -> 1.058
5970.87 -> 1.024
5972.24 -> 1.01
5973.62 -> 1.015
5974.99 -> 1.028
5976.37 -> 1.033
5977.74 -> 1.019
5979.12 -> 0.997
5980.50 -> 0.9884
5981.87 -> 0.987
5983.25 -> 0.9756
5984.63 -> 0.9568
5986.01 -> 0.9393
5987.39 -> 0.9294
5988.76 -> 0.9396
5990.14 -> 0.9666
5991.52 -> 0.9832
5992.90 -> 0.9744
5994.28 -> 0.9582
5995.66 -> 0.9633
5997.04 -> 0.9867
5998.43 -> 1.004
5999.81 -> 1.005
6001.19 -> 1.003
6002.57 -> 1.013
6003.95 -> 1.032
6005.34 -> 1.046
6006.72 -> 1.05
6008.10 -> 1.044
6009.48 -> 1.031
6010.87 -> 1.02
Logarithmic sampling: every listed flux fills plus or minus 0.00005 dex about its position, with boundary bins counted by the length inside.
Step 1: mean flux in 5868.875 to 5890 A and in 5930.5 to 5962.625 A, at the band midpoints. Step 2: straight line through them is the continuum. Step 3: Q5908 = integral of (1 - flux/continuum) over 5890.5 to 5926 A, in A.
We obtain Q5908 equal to 2.26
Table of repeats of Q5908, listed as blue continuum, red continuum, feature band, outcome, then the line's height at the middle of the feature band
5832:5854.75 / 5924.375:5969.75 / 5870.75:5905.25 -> 3.0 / 1.04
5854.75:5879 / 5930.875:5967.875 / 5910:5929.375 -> 0.4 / 1.04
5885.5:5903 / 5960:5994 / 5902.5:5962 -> -4.8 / 0.938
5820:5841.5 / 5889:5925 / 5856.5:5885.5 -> -1.2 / 1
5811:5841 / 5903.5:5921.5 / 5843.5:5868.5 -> 0.6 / 1.04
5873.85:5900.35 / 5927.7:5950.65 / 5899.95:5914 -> -0.1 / 0.96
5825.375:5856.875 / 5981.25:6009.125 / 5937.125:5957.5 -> -0.1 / 1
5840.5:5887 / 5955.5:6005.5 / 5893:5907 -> 1.9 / 1.03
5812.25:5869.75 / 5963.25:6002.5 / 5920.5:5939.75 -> 0.2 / 1.02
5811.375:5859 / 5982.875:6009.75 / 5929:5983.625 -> -1.5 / 1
